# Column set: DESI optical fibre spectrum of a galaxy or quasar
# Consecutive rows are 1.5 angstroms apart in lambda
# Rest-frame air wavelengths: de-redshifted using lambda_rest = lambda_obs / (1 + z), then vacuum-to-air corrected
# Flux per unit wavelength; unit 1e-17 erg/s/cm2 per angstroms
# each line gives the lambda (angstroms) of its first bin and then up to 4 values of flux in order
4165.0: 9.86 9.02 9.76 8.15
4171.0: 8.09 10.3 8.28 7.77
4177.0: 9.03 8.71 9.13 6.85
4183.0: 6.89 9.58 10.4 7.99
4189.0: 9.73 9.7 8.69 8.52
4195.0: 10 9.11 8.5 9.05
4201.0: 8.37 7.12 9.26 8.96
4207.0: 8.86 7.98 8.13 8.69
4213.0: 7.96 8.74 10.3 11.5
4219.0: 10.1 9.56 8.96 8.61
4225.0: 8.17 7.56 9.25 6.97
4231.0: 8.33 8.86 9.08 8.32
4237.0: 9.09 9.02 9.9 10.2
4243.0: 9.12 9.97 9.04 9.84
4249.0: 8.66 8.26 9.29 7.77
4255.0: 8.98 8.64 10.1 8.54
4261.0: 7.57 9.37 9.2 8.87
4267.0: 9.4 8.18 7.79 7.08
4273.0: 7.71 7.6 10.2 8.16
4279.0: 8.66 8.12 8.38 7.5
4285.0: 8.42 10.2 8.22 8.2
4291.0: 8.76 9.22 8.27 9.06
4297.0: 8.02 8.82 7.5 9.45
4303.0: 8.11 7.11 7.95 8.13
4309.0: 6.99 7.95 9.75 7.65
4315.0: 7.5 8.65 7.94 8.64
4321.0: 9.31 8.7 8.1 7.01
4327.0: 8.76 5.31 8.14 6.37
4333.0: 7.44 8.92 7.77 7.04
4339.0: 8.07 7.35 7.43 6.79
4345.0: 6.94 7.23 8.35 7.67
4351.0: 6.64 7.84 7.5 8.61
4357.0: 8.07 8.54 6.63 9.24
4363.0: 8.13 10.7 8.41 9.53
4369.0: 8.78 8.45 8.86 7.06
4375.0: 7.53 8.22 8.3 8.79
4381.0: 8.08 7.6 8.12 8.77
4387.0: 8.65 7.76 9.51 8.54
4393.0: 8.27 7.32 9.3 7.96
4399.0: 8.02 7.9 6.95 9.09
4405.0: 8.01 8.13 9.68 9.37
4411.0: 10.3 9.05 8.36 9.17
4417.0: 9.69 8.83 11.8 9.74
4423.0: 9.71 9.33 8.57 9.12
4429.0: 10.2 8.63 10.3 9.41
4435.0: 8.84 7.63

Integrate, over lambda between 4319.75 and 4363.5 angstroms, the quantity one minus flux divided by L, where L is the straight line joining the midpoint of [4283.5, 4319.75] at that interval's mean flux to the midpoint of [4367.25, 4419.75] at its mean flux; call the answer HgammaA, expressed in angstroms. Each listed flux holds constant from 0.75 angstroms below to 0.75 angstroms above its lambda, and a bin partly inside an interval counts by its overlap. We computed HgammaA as 3.6 angstroms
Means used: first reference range 8.33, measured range 7.73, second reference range 8.53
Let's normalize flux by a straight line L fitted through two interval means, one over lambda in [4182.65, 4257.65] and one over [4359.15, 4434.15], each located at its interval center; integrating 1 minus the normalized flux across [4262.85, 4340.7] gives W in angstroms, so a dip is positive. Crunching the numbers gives 5.7 angstroms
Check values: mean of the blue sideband 8.93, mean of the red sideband 8.76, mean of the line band 8.2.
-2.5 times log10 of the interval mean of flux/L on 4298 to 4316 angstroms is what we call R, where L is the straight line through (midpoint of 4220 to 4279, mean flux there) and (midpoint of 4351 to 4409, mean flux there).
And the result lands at 0.06 mag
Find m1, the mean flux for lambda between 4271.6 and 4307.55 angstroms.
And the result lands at 8.39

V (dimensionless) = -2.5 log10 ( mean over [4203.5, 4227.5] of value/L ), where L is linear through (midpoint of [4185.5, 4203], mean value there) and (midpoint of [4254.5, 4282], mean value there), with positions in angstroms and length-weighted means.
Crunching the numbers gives -0.02 mag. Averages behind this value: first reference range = 8.94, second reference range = 8.56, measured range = 8.96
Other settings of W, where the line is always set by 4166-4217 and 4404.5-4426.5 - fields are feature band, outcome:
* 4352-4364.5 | 1.31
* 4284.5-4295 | 0.29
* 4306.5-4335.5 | 3.63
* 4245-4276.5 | 0.96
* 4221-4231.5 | 0.66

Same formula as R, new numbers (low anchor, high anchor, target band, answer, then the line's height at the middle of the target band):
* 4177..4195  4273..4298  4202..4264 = -0.028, 8.68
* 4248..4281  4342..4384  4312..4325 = -0.009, 8.3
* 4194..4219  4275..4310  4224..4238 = 0.046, 8.79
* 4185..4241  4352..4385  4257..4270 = -0.014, 8.72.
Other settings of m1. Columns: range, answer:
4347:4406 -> 8.24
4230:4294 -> 8.74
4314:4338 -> 7.86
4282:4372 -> 8.11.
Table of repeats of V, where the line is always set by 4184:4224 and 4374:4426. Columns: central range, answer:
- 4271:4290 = 0.069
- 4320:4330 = 0.120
